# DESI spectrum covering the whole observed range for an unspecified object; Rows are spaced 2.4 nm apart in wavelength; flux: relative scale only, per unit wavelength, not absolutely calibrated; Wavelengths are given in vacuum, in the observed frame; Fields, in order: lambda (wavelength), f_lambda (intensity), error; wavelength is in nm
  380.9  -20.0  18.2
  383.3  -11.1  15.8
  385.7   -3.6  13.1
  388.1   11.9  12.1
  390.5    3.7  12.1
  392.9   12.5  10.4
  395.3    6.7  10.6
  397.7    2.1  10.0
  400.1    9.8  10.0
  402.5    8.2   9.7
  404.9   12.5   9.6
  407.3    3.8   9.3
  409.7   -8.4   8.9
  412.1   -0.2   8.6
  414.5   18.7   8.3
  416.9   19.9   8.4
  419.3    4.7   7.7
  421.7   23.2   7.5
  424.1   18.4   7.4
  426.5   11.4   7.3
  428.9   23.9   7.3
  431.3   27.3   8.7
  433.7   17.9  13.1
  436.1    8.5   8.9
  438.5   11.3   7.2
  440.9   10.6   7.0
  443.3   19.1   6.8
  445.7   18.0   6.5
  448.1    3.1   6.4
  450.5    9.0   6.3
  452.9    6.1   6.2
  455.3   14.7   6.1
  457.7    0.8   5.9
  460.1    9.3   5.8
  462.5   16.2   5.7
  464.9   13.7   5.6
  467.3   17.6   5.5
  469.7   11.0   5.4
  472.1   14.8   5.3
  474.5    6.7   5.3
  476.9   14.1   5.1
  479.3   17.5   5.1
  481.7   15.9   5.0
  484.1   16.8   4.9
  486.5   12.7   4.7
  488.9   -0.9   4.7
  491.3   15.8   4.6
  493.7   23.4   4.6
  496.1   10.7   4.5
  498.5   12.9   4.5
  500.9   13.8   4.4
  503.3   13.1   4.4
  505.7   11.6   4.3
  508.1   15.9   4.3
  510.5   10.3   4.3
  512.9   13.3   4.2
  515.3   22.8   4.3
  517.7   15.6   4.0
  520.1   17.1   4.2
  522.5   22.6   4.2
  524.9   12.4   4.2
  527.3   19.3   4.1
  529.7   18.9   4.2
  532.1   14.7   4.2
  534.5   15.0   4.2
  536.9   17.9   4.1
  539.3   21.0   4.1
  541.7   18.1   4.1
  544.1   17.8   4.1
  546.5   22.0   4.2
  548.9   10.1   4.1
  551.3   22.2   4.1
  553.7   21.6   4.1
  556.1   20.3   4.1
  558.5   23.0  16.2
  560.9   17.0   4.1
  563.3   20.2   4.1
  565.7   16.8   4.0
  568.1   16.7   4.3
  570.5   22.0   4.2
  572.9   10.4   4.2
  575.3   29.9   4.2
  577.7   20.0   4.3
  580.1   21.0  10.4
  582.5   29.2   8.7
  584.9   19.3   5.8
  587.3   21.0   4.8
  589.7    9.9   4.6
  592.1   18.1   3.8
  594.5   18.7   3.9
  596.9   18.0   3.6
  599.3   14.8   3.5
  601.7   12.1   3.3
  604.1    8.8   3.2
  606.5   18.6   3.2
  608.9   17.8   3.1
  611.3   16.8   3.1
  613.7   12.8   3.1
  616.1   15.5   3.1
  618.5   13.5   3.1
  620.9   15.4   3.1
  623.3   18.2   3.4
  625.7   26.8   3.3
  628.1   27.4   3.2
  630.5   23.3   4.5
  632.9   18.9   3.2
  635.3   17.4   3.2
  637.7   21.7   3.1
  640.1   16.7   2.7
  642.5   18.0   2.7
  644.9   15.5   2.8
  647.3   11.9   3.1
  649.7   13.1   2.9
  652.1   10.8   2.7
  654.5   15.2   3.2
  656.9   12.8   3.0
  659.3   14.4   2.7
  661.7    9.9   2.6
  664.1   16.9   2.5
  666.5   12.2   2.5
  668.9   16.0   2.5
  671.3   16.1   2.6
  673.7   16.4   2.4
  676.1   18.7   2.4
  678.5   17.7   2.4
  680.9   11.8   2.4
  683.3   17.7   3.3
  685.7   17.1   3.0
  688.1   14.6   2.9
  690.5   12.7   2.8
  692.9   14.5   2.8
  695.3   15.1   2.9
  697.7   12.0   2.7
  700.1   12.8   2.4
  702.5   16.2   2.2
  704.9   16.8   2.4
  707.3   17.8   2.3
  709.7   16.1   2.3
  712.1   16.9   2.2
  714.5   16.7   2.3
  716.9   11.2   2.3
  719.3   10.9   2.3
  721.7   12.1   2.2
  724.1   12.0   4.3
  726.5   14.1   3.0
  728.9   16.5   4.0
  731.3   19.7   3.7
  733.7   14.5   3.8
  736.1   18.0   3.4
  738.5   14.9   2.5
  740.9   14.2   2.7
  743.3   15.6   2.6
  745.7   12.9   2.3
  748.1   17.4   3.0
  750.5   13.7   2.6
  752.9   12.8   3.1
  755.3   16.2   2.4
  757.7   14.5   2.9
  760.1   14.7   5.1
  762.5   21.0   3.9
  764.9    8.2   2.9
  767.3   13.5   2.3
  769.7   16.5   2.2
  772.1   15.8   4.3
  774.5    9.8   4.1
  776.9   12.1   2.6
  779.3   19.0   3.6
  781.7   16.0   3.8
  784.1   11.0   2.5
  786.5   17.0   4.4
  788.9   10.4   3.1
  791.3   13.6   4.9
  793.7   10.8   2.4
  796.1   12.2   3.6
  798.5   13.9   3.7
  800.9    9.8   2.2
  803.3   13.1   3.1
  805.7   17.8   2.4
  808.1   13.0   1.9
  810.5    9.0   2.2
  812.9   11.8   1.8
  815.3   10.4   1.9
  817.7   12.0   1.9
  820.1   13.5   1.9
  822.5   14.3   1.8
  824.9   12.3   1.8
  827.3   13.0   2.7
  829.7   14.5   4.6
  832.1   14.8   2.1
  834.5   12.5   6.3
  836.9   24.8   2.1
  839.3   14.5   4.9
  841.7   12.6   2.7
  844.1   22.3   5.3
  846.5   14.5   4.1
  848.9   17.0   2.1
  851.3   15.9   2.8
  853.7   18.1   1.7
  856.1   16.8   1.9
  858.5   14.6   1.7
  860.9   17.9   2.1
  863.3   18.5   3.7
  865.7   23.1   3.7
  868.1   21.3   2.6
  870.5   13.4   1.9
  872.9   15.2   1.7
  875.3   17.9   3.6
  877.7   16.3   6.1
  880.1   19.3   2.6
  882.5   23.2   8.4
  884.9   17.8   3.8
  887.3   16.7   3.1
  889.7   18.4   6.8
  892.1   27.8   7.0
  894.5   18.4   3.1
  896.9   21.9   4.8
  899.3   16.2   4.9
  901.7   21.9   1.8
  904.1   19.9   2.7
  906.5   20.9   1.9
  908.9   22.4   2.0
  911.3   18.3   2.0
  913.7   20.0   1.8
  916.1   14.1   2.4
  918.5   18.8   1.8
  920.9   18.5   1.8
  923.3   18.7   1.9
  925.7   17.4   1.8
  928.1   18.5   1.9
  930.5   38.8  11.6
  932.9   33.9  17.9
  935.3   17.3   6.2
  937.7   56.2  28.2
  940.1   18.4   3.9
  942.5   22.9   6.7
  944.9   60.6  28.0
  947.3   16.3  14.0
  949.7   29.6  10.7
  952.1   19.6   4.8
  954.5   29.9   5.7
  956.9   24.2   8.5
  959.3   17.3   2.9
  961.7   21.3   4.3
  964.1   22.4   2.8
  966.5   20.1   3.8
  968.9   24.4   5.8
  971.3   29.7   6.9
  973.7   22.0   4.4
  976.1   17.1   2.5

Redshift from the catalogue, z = 1.24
